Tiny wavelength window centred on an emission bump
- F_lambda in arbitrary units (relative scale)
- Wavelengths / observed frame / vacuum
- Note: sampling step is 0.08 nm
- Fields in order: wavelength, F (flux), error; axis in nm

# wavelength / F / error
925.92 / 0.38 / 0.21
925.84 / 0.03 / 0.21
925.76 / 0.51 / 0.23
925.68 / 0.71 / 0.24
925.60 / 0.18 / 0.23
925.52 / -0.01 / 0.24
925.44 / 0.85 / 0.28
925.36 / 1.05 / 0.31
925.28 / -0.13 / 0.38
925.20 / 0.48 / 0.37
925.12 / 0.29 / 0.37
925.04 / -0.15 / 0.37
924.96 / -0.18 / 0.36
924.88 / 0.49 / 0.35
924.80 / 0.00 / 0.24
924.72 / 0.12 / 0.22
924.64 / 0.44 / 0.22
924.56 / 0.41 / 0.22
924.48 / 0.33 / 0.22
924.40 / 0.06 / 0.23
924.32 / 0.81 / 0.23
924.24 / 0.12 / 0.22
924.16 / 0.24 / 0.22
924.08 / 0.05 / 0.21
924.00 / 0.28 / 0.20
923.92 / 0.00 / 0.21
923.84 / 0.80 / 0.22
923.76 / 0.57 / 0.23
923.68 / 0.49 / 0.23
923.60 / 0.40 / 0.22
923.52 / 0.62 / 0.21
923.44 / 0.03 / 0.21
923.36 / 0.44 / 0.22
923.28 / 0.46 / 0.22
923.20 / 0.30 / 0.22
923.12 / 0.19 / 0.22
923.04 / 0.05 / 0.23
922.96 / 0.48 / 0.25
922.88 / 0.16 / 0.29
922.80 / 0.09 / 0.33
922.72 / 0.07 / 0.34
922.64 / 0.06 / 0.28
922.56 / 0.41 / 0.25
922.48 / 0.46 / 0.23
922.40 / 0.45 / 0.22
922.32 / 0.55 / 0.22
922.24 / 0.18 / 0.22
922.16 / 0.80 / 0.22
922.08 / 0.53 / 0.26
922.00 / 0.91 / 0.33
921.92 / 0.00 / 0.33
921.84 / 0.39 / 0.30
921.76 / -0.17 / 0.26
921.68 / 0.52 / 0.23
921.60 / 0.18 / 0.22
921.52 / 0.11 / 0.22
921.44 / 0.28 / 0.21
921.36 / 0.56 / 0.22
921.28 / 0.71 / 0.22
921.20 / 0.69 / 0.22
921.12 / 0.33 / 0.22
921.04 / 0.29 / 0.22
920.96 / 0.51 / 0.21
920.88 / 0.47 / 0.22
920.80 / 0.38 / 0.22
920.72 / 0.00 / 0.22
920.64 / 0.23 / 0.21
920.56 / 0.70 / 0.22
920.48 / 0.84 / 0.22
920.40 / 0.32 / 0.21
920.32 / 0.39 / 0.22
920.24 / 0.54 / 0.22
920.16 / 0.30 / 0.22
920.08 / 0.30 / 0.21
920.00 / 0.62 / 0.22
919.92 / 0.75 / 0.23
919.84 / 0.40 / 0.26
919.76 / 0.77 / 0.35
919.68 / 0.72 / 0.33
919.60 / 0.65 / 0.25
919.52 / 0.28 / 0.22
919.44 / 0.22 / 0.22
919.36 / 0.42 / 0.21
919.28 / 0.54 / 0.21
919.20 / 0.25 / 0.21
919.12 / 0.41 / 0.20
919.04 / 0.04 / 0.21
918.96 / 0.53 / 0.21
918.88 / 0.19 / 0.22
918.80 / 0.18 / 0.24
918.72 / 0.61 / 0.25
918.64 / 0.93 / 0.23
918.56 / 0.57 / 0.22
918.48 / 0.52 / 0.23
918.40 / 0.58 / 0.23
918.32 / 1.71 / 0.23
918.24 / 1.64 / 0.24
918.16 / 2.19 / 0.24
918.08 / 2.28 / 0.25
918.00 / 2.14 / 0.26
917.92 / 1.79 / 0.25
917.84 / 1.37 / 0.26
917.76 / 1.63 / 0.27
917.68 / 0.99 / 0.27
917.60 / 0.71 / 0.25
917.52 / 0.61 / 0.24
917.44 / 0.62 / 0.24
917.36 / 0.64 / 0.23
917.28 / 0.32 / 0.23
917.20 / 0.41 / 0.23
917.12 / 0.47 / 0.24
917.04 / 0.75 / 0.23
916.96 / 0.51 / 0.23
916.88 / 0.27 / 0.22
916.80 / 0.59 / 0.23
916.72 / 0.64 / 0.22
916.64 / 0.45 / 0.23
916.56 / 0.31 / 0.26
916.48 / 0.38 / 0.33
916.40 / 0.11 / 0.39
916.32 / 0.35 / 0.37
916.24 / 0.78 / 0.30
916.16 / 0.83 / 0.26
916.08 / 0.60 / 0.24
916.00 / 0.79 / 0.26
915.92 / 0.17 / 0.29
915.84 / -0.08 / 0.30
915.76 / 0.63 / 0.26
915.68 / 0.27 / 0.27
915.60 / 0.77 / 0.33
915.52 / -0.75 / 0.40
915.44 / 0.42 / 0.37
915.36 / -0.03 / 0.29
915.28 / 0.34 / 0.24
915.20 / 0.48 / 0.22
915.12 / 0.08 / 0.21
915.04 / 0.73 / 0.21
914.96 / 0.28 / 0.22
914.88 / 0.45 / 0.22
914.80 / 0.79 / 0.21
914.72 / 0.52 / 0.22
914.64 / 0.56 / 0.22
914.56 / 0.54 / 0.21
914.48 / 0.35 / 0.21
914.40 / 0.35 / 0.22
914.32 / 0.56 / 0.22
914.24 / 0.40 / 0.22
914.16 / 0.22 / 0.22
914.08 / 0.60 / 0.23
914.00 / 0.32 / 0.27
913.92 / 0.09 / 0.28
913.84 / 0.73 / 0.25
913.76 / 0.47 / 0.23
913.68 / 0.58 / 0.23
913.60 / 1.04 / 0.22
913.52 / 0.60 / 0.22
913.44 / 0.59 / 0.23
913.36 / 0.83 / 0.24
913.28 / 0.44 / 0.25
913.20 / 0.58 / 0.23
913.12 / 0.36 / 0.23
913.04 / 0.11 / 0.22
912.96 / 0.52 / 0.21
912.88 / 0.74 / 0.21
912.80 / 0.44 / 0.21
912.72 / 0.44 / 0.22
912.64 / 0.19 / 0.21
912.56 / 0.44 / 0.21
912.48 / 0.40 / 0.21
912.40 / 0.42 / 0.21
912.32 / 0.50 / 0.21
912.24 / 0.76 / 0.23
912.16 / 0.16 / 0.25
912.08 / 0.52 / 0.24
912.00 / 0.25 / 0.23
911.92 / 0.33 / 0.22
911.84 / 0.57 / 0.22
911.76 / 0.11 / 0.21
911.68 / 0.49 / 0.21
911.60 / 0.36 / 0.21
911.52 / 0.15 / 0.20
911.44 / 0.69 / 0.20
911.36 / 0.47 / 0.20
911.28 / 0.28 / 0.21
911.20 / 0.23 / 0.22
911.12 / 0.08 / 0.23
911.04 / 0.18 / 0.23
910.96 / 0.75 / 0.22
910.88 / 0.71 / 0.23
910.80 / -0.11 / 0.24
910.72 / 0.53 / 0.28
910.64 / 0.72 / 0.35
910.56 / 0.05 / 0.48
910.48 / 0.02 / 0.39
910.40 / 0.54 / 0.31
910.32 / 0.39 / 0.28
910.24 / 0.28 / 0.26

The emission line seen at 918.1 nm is H-beta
